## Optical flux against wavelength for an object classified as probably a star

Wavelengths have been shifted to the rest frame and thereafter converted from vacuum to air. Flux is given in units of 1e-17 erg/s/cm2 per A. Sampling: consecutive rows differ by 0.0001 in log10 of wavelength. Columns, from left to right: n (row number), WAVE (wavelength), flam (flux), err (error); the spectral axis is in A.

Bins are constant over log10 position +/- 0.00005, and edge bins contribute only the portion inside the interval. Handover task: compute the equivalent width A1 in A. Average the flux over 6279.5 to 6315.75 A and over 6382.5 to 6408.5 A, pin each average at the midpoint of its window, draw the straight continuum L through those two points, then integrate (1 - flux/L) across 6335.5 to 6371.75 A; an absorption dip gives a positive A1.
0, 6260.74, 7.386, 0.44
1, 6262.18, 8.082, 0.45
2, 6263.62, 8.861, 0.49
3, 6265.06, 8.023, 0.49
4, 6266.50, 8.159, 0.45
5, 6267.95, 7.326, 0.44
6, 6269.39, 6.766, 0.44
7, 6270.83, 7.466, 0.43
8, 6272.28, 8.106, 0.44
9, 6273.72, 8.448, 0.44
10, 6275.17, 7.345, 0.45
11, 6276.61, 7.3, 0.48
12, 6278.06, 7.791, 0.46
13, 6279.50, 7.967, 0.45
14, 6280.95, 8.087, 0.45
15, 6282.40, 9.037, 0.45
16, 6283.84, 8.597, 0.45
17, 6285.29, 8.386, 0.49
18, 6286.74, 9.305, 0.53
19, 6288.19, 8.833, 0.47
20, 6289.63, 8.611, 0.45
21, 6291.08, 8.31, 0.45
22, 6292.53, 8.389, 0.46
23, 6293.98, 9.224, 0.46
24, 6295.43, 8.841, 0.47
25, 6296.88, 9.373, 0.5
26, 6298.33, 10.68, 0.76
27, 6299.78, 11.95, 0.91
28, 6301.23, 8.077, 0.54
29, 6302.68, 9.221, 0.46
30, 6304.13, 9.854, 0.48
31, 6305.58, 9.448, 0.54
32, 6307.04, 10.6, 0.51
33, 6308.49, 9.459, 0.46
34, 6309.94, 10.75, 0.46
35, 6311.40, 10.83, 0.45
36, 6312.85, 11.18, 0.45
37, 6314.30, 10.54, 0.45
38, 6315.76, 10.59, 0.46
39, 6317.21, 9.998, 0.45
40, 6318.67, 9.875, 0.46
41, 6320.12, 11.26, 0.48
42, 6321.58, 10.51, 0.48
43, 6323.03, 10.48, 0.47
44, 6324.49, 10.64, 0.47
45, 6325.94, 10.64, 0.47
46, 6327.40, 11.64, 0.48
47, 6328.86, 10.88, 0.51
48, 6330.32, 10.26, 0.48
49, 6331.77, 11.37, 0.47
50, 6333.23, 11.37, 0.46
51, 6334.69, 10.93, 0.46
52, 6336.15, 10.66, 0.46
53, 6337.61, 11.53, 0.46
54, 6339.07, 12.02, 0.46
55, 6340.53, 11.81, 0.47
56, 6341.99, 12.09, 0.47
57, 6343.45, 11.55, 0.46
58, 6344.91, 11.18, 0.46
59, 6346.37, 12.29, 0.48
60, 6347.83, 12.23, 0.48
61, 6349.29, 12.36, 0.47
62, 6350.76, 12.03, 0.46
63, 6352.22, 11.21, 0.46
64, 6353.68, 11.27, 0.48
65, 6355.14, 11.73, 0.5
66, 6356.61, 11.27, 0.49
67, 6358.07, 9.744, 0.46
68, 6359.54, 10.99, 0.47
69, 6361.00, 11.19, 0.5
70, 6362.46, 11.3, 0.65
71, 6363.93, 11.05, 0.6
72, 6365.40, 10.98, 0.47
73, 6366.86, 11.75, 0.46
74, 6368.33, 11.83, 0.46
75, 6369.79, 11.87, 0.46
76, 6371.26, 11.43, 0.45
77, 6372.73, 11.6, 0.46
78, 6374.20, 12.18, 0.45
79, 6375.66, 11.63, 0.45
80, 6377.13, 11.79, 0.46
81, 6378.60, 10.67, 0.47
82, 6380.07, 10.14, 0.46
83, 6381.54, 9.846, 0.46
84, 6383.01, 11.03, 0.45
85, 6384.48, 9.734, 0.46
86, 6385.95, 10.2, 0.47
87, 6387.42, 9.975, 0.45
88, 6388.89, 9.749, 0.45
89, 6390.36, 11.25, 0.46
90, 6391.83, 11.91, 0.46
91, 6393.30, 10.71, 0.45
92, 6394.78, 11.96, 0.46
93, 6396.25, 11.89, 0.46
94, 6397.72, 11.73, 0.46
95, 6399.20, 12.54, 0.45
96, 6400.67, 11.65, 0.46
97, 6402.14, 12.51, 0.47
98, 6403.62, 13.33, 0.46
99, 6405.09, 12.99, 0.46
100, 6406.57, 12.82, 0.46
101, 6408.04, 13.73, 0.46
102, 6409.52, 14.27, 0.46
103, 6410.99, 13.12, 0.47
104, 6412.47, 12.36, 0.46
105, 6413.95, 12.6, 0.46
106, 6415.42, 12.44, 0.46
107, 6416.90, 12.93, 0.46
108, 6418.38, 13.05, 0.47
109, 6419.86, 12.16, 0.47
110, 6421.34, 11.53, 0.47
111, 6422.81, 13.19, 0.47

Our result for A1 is -2.7 A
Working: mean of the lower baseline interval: 9.47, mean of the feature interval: 11.5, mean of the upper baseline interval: 11.6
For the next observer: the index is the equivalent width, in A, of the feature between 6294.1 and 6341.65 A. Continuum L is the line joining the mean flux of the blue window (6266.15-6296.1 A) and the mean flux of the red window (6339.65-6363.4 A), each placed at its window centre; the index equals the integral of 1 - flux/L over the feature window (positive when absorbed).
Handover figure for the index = -2.9 A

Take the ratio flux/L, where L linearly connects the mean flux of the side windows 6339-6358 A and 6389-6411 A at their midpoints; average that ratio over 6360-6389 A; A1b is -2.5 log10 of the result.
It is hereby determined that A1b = 0.09 mag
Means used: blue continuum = 11.7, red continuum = 12.3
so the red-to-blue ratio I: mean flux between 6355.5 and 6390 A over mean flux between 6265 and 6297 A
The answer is 1.3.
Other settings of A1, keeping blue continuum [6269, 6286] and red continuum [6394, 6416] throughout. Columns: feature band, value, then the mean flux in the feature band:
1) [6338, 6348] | -1.4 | 11.9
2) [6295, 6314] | -2.3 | 10.1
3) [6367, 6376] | -0.3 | 11.8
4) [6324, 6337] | -1.3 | 10.9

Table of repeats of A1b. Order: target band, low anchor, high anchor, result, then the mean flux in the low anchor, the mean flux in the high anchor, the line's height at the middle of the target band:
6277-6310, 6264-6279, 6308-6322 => 0.00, 7.71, 10.5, 9.13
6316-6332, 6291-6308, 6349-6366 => -0.04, 9.54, 11.2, 10.3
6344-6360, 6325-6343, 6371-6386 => -0.03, 11.3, 10.9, 11.1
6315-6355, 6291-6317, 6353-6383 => -0.07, 9.89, 11.2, 10.5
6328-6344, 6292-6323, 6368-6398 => -0.09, 10.1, 11.1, 10.4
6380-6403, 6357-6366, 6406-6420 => 0.10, 10.9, 13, 12.1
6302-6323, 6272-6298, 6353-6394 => -0.11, 8.48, 11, 9.27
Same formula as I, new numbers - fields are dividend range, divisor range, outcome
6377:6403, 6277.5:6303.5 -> 1.24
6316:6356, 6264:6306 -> 1.31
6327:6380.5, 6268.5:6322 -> 1.24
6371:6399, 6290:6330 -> 1.09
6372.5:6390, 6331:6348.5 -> 0.92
